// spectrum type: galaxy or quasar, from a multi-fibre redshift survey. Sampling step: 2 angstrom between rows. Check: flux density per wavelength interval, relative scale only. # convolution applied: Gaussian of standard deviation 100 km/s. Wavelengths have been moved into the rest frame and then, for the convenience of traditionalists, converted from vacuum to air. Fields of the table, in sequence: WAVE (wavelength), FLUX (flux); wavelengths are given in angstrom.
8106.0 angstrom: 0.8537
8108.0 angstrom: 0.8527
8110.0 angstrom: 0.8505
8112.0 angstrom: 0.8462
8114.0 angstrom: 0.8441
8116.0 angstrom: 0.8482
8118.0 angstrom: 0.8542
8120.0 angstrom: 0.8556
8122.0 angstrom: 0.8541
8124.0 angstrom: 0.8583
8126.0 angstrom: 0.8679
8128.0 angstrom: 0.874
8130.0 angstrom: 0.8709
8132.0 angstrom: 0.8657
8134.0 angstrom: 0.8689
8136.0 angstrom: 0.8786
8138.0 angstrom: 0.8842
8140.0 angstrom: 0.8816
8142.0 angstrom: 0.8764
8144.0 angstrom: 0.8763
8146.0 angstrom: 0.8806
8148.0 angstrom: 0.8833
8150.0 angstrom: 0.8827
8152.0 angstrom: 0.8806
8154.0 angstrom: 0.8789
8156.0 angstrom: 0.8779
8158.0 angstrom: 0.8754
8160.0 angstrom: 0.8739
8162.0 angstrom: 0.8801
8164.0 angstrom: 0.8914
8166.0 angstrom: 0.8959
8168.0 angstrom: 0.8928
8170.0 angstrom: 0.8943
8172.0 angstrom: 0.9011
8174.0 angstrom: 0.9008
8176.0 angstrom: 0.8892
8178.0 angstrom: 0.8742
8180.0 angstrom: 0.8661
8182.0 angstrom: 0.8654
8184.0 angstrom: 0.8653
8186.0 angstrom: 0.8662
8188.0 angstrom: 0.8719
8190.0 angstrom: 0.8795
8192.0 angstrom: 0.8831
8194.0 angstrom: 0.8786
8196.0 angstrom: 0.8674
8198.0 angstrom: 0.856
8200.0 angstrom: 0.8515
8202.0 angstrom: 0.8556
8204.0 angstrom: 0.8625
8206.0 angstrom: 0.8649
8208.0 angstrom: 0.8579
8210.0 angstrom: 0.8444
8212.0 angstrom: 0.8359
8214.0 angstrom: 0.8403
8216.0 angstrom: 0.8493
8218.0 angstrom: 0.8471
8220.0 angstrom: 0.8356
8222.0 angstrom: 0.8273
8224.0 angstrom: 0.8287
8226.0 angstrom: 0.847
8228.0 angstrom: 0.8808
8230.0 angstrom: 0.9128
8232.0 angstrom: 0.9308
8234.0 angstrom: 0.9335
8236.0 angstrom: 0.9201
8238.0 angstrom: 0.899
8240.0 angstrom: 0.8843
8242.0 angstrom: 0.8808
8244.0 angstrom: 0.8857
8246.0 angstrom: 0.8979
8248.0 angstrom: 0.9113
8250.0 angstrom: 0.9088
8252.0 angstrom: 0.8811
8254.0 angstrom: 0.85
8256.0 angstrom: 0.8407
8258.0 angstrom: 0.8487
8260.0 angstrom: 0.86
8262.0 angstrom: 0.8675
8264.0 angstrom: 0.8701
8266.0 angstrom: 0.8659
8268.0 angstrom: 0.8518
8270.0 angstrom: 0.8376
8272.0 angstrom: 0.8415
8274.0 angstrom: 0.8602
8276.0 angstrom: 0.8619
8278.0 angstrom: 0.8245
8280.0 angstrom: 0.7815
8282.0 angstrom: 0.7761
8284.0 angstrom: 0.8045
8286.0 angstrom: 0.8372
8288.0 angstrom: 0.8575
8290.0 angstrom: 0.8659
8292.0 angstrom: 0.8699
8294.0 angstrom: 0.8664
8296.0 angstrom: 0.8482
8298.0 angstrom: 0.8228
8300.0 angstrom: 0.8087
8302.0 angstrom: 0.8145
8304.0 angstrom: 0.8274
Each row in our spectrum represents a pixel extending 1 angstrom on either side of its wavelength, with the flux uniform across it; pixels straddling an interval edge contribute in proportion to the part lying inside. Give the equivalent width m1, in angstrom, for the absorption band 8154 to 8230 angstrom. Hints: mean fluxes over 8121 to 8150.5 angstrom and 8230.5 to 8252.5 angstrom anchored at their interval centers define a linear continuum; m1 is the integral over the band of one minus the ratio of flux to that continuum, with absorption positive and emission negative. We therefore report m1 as 1.86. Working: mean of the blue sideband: 0.873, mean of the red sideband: 0.904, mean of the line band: 0.868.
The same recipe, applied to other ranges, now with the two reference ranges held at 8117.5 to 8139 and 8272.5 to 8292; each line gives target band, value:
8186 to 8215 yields -0.35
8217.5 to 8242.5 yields -1.06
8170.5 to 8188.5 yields -0.49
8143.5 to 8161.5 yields -0.37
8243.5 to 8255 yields -0.68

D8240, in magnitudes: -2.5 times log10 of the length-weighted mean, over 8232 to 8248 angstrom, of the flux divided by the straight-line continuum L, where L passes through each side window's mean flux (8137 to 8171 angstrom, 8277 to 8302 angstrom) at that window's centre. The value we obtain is -0.07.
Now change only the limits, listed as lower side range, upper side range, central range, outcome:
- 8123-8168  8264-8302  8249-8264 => -0.025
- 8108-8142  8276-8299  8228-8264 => -0.059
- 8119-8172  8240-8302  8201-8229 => 0.019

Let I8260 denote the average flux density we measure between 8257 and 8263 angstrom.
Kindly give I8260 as 0.859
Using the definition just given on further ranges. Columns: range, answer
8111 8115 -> 0.845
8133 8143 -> 0.878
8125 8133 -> 0.87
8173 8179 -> 0.888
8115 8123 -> 0.853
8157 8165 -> 0.88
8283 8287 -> 0.821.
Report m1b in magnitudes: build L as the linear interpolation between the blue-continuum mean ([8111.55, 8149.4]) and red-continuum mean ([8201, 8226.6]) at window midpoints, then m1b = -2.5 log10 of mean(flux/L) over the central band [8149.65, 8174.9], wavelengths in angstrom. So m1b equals -0.03 mag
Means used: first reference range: 0.867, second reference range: 0.846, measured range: 0.887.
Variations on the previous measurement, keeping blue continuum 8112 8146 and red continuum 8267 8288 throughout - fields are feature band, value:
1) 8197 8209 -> -0.01 mag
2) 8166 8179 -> -0.05 mag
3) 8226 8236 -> -0.08 mag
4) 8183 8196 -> -0.03 mag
